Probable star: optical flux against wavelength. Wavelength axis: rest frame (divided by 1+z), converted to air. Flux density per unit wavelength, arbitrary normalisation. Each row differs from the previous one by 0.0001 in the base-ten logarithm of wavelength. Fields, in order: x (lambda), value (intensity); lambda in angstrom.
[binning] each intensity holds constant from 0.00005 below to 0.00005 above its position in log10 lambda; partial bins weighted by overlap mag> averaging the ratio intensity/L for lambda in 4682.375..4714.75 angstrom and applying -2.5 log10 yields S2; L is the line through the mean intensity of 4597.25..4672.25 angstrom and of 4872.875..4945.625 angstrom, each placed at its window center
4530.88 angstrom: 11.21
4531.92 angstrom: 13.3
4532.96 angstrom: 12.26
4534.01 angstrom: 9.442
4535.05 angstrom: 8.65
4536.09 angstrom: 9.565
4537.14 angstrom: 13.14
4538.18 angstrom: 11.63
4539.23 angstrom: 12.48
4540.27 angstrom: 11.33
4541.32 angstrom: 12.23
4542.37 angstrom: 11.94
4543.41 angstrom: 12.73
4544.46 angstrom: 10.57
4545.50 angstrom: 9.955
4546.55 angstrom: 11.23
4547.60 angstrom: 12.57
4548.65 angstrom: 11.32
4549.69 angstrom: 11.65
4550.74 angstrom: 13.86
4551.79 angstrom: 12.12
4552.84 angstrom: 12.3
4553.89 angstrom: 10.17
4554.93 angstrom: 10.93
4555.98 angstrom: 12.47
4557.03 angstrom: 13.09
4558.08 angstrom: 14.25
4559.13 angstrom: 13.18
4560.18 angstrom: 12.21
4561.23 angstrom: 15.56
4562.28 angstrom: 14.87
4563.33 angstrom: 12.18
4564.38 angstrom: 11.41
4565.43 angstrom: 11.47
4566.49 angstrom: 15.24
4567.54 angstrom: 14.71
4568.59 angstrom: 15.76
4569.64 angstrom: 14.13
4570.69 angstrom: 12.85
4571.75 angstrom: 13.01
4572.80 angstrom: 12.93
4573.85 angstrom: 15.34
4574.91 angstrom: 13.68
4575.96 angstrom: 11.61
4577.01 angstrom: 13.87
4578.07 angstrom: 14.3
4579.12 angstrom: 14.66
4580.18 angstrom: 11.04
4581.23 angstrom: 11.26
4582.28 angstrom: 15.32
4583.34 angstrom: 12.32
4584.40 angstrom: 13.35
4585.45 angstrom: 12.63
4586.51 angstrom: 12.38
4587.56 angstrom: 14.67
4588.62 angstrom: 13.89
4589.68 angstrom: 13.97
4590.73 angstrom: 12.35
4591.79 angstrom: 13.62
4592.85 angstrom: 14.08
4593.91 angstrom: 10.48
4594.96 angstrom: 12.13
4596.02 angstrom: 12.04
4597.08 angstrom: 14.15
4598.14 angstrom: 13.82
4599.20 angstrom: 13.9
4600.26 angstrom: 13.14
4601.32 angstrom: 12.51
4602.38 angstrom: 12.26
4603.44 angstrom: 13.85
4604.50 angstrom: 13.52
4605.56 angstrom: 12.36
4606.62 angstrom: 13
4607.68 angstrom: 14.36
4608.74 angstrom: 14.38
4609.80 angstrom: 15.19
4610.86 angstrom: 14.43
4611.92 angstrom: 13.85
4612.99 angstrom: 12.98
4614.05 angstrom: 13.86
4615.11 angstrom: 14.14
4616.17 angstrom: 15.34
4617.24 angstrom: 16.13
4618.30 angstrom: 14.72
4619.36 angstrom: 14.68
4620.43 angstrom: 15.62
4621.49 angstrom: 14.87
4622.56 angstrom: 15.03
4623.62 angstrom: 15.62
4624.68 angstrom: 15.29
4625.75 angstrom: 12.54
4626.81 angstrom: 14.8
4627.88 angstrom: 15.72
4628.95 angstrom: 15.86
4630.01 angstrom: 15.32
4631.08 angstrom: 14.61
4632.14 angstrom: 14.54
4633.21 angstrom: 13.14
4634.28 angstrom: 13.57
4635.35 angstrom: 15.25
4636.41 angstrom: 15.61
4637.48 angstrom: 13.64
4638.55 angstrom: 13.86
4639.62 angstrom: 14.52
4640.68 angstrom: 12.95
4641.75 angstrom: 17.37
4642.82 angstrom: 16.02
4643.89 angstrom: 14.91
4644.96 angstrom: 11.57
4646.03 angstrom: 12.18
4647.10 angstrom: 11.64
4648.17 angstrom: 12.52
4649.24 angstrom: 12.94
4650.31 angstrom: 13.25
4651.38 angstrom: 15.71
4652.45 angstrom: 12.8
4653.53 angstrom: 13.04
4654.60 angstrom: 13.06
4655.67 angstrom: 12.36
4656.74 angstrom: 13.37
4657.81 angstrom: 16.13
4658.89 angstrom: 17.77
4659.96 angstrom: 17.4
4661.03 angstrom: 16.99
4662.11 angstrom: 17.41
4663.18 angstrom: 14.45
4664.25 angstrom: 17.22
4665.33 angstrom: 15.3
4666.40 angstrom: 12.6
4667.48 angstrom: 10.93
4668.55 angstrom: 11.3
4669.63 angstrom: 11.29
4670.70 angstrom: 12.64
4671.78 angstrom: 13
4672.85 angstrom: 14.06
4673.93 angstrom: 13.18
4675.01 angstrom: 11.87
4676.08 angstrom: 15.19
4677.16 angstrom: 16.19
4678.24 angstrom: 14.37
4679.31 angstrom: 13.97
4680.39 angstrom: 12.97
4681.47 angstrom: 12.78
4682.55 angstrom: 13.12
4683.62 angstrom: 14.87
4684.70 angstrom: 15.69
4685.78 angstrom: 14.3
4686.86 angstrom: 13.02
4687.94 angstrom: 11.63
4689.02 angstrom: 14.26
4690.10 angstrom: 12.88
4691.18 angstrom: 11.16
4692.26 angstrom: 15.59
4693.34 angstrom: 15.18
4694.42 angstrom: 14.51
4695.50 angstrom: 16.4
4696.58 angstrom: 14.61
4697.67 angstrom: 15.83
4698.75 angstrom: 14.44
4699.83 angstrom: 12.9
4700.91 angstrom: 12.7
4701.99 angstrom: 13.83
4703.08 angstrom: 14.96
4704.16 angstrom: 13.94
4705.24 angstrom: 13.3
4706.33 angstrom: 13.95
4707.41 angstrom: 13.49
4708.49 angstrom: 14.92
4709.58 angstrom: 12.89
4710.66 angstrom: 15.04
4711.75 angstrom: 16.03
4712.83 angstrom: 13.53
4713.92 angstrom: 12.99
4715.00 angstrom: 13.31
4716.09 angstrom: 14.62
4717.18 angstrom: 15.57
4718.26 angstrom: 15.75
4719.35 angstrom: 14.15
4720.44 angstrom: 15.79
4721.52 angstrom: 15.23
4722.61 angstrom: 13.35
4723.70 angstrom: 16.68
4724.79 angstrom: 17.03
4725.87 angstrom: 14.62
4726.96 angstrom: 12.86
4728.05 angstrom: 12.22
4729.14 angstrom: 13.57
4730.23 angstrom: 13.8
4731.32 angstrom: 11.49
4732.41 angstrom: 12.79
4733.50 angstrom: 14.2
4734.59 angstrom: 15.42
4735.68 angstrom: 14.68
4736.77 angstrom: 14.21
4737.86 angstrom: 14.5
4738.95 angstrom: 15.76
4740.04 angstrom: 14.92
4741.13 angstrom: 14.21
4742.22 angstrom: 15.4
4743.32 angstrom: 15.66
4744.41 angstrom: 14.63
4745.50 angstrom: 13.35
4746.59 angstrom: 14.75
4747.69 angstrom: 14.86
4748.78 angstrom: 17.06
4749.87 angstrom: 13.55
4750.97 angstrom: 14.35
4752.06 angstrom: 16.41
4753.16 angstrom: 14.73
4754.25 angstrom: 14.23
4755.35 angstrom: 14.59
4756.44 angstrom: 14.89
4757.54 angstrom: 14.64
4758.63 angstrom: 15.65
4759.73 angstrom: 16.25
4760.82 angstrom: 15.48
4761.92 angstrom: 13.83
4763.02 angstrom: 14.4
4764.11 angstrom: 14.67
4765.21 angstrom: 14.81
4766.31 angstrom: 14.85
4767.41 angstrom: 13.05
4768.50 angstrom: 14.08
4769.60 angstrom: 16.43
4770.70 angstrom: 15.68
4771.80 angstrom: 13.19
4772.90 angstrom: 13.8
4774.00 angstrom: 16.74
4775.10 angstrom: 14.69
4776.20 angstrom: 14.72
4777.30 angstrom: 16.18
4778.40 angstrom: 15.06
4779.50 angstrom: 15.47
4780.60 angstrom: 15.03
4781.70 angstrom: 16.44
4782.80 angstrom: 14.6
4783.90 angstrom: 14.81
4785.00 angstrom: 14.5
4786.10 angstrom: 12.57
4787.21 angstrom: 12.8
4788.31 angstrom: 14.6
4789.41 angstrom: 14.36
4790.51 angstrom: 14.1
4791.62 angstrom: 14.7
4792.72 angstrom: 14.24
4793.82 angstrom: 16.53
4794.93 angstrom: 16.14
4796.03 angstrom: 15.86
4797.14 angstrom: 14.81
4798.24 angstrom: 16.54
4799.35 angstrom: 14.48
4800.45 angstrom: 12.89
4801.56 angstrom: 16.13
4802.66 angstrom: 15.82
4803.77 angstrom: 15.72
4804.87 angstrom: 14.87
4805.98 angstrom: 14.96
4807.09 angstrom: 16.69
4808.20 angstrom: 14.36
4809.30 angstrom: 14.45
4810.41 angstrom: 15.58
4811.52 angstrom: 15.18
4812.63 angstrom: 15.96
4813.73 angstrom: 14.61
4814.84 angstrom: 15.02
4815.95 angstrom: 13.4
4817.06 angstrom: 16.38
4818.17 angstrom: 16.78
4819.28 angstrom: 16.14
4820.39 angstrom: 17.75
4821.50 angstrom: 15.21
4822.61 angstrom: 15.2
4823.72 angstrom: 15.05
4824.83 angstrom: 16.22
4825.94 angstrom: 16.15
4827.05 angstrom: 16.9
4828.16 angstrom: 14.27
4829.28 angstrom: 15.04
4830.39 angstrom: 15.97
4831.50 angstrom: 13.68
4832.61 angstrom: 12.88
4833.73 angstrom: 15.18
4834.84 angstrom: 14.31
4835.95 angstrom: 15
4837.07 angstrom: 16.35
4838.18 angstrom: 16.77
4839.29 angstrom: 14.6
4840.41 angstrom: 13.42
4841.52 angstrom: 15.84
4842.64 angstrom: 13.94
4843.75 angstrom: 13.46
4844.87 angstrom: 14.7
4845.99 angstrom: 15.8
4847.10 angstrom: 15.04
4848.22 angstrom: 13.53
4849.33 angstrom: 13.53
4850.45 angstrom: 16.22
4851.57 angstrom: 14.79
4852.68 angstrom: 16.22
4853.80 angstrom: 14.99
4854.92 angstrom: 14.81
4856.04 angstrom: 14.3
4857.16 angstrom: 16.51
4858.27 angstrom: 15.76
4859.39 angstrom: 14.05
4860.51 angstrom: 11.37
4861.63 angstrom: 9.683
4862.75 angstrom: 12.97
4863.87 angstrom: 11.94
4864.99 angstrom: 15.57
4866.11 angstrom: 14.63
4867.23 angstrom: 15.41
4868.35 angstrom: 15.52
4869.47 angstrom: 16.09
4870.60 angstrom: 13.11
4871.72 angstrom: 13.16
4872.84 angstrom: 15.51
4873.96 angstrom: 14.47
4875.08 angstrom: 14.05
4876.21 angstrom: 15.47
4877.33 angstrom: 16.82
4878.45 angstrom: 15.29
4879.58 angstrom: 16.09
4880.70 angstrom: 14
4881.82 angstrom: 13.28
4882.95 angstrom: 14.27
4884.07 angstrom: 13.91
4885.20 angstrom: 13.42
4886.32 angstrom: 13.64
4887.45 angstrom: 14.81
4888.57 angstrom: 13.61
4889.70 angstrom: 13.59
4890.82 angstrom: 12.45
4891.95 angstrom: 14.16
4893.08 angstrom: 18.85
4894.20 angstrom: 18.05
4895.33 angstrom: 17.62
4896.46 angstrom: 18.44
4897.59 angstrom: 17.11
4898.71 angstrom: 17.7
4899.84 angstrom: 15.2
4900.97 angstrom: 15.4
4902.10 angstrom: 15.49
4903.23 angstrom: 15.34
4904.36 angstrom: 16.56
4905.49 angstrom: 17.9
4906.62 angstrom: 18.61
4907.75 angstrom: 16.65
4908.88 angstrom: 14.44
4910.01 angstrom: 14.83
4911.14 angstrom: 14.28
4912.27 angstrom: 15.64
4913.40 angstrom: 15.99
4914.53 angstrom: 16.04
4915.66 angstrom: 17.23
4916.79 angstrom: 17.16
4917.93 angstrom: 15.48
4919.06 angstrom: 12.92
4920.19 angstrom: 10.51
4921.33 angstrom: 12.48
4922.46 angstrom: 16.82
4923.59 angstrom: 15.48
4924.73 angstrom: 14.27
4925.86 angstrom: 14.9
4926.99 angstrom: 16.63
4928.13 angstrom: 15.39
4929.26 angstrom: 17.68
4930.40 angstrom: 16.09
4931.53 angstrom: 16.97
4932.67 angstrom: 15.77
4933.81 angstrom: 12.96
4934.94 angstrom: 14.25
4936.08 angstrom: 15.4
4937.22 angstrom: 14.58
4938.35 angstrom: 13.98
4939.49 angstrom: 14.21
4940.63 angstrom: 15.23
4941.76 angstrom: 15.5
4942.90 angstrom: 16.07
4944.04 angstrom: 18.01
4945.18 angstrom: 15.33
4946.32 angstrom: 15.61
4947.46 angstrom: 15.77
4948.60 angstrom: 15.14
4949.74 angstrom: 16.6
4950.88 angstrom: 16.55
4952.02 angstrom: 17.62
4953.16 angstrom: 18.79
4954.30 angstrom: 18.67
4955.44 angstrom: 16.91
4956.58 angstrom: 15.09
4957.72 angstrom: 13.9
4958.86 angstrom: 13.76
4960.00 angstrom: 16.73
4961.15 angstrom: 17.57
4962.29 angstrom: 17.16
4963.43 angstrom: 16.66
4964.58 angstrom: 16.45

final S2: 0.03 mag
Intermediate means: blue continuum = 14.2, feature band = 14.1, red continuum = 15.4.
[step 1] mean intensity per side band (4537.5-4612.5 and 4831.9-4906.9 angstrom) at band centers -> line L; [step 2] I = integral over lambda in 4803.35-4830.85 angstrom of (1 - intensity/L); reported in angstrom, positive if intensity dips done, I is -1.7 angstrom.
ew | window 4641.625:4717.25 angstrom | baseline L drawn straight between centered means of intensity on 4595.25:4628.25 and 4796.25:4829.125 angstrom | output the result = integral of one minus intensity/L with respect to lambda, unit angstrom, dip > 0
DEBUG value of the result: 2.8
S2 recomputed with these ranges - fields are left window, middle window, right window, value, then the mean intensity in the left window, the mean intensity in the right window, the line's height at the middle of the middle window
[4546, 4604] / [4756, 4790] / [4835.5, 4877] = -0.05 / 13.1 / 14.6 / 14.1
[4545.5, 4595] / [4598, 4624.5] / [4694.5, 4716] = -0.06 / 13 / 14.2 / 13.4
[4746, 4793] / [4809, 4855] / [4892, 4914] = 0.03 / 14.8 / 16.5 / 15.6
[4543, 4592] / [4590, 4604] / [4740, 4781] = 0.02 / 13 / 14.9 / 13.3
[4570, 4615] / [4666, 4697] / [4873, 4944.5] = 0.03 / 13.3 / 15.4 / 13.9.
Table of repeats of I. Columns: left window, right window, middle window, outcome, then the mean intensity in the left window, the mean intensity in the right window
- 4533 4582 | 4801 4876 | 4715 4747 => -1.2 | 12.5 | 14.9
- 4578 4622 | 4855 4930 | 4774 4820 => -1.6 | 13.6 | 15.1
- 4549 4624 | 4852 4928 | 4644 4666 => -0.8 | 13.5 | 15.1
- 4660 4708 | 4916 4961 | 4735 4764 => -1.0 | 14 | 15.5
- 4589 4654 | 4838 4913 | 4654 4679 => -0.2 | 14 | 15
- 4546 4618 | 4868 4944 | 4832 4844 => 0.1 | 13.3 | 15.3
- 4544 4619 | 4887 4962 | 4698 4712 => 0.1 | 13.2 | 15.7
